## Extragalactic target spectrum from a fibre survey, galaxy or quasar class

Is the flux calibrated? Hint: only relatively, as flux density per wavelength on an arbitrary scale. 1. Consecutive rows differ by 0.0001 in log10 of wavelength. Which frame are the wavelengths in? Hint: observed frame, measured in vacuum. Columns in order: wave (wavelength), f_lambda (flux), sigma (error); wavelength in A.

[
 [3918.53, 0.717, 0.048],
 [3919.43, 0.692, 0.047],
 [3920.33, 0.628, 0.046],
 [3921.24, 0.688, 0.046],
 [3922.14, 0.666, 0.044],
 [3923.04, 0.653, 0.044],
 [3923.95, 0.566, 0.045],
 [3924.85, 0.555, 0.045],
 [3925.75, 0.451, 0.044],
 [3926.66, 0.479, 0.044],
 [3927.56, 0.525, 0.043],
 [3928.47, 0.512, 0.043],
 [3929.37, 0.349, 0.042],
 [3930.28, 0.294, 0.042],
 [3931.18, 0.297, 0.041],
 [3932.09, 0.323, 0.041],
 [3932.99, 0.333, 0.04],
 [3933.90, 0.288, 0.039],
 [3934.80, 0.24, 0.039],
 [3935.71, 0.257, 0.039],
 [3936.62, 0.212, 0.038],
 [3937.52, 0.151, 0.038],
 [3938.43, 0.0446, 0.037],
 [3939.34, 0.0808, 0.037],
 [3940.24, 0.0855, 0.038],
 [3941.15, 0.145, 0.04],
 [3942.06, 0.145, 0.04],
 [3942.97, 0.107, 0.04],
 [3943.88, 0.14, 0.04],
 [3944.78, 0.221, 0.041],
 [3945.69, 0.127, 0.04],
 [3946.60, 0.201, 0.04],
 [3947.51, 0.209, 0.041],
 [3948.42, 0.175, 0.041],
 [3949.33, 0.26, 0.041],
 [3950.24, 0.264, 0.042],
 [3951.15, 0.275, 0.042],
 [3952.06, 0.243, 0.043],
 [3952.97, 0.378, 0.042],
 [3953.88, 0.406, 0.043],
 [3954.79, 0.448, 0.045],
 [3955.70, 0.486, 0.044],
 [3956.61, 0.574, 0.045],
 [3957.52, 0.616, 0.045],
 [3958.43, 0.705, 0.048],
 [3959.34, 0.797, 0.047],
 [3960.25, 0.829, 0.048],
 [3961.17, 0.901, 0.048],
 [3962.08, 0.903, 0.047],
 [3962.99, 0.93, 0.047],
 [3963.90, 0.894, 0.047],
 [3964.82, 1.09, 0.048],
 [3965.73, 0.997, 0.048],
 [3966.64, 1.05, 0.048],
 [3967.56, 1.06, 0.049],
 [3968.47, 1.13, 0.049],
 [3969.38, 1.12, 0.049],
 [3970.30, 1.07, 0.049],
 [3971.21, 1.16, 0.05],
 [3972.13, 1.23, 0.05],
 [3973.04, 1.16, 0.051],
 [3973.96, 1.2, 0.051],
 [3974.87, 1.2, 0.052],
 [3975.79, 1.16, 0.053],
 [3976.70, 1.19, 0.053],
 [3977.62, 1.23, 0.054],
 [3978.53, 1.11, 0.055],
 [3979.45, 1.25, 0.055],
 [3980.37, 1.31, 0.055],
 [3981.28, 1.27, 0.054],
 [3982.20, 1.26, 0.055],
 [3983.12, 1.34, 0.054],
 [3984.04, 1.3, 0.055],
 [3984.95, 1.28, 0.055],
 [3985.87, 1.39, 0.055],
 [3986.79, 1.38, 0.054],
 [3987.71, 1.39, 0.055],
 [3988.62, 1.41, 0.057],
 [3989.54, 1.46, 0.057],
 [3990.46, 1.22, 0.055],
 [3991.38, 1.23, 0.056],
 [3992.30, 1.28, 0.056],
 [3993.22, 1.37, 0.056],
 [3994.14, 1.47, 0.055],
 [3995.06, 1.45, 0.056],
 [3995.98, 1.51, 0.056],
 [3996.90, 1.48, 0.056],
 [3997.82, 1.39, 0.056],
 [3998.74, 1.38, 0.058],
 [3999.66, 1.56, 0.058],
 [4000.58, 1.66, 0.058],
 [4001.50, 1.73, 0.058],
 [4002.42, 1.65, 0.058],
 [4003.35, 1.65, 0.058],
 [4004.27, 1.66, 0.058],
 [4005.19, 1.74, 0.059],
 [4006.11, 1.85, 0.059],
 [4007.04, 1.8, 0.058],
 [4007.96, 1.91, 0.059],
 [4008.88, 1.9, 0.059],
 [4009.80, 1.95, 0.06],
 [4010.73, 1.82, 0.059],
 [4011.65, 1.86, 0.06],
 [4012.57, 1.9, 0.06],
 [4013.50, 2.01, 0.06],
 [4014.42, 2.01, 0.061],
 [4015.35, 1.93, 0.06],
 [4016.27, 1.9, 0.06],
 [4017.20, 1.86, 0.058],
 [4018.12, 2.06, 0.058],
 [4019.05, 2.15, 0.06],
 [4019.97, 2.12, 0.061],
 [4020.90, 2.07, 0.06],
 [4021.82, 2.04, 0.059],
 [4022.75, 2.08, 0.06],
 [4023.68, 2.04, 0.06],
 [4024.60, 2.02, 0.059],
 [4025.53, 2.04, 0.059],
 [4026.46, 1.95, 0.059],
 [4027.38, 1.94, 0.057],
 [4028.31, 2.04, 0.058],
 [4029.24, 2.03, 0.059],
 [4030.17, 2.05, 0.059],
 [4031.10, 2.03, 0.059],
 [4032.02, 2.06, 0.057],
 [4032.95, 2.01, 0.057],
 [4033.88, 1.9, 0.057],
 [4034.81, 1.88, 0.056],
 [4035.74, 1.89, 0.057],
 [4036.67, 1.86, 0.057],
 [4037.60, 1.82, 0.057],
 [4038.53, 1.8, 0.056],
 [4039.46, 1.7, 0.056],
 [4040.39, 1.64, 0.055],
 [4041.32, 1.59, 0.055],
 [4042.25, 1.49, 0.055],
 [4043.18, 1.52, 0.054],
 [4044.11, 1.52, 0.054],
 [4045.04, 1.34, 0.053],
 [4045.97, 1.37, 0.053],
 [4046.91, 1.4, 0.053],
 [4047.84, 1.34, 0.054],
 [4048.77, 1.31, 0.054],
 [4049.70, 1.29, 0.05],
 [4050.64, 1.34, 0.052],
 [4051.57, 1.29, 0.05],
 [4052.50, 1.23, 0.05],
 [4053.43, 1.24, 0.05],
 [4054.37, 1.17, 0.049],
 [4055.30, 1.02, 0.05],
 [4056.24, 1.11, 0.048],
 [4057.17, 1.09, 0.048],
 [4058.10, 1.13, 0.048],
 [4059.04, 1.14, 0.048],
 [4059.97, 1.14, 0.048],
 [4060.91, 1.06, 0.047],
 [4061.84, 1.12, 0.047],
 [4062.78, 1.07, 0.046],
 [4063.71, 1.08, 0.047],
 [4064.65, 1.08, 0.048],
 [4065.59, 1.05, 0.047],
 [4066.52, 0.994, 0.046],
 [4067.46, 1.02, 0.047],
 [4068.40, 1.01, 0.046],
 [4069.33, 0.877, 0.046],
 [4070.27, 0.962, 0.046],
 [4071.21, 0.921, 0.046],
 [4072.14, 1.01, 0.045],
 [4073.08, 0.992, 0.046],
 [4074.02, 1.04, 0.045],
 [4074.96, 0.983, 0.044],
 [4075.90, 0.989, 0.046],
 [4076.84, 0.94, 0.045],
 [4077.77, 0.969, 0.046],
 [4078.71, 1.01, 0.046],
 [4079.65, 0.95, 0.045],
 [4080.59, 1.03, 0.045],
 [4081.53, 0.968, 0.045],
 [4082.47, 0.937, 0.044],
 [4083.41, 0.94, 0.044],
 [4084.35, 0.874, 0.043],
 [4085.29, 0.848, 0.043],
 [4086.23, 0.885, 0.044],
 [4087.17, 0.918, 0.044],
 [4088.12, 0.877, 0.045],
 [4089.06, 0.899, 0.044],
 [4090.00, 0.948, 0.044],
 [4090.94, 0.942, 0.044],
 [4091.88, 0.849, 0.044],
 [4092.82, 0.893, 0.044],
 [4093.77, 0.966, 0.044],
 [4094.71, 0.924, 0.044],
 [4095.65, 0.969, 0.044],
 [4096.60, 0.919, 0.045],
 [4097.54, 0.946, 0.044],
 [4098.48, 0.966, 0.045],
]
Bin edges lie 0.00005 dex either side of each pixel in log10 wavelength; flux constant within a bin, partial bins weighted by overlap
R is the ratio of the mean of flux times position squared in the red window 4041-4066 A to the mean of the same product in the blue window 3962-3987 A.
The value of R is 1.10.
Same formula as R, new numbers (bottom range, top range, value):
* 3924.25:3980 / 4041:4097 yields 1.90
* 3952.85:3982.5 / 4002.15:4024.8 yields 2.01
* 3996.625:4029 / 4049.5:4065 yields 0.63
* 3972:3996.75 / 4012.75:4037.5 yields 1.56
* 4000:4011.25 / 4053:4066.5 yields 0.64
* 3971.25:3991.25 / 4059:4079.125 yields 0.84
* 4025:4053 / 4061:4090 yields 0.59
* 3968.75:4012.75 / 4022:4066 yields 1.10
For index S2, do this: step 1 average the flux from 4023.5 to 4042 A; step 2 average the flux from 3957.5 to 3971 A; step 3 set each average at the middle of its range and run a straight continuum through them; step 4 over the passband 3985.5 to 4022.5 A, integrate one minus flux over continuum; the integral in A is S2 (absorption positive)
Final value -4.3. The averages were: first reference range 0.954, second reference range 1.91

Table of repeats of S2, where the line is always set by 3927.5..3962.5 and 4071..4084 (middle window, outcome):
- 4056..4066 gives -2.21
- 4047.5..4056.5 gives -4.00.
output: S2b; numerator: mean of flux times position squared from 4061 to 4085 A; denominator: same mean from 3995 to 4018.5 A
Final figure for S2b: 0.58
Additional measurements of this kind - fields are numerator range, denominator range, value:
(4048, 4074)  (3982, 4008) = 0.77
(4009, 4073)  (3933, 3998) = 1.94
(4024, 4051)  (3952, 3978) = 1.97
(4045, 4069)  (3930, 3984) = 1.84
